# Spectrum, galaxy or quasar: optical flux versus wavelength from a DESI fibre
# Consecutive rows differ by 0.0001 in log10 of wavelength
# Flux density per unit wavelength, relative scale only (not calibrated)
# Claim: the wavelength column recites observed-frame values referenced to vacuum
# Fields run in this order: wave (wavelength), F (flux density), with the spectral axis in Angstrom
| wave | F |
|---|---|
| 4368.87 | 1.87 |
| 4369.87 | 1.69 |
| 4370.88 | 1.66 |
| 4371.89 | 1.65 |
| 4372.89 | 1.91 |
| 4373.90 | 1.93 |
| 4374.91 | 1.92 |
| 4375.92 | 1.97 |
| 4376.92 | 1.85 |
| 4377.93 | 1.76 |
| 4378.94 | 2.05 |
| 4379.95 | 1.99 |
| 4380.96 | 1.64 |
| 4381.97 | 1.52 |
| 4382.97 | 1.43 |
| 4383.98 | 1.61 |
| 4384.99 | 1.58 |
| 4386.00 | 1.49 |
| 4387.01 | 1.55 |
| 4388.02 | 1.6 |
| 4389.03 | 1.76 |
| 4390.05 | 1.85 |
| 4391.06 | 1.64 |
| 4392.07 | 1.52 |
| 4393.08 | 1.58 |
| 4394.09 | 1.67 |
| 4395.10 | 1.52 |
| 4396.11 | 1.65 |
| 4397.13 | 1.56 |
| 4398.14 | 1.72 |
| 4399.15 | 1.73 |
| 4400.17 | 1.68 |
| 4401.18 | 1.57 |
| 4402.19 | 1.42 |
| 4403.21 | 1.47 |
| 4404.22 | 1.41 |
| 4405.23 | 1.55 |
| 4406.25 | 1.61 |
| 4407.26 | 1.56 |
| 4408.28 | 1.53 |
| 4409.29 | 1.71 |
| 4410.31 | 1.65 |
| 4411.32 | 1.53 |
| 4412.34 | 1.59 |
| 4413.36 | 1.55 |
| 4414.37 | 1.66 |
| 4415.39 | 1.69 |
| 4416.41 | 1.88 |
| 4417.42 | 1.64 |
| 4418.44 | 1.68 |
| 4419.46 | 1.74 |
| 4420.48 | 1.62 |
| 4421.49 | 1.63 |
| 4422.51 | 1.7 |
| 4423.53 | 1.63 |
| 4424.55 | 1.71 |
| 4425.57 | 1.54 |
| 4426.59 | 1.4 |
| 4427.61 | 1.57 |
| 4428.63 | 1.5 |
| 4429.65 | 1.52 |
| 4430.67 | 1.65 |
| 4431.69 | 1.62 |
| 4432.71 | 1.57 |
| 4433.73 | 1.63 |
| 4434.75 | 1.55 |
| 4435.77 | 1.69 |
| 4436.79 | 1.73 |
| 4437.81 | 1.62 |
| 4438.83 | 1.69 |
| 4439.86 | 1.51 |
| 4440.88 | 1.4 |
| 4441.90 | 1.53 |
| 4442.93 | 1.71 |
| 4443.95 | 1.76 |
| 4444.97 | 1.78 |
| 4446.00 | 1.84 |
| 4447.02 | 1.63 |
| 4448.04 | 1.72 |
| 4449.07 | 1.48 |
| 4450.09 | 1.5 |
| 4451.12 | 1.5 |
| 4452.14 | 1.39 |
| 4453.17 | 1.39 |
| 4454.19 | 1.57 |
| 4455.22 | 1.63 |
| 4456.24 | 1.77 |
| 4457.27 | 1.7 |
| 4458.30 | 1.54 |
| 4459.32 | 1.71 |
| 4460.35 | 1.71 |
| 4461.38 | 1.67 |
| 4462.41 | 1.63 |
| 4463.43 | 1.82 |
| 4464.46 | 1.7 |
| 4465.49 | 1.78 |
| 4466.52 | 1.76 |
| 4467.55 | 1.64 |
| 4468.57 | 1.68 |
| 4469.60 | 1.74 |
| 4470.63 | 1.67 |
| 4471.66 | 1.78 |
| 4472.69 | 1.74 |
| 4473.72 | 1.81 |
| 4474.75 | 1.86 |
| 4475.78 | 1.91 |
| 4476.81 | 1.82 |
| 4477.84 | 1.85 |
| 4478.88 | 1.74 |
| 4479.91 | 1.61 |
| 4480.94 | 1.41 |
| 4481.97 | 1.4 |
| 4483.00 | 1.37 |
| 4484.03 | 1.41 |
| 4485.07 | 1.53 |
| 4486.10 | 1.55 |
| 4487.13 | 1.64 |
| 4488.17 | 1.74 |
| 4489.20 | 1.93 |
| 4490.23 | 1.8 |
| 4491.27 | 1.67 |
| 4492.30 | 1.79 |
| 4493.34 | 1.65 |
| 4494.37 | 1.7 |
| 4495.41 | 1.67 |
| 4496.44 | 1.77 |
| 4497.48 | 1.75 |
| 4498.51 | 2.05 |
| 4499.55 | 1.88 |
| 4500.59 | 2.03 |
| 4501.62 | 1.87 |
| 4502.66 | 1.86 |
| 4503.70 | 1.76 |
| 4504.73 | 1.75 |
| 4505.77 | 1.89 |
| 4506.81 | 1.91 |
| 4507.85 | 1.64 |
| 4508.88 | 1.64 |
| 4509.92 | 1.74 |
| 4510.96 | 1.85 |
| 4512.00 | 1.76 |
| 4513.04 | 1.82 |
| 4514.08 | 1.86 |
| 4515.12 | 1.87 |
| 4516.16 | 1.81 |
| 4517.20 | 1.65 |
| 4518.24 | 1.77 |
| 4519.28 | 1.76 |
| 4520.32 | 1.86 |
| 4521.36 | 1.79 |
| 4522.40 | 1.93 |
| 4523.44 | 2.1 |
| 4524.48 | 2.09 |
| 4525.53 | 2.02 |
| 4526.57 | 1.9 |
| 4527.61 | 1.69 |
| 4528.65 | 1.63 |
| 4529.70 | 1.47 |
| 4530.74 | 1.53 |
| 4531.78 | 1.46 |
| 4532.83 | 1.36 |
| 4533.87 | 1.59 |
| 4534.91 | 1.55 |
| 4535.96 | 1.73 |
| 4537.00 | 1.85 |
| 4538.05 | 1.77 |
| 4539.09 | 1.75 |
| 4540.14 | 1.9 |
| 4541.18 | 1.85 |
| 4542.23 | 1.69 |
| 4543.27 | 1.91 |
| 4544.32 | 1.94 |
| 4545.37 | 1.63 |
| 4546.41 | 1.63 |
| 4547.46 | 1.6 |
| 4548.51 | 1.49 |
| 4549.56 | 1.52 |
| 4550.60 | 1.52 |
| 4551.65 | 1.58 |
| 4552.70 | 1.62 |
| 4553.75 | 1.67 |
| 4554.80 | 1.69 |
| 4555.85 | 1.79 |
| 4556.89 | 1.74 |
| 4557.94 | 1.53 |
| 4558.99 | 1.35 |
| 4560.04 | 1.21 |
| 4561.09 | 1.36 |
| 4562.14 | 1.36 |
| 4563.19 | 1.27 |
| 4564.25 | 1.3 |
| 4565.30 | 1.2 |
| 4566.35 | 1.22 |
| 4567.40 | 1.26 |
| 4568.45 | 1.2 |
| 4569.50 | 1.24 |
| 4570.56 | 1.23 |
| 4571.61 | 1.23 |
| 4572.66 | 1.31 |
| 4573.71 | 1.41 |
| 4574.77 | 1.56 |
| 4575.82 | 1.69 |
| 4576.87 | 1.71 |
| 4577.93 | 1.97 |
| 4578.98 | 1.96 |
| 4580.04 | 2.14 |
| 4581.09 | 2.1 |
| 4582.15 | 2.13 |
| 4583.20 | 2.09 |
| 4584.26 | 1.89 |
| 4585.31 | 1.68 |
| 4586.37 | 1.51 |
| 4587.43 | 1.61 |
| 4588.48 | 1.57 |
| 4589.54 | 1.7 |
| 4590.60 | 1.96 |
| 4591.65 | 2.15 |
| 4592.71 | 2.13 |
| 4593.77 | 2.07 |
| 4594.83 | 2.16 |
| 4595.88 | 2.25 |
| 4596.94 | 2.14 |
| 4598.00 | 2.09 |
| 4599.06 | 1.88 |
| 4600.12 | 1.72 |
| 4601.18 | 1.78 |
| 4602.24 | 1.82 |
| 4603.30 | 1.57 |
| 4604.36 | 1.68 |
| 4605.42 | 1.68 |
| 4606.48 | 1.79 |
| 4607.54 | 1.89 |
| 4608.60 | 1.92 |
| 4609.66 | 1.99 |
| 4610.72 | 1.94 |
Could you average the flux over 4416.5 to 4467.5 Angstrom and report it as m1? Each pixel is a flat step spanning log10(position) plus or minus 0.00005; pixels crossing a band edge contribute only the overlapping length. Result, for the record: 1.63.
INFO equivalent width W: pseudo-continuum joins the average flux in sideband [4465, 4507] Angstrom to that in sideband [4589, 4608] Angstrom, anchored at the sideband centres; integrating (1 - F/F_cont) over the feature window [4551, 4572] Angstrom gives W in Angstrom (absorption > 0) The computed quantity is 5.1 Angstrom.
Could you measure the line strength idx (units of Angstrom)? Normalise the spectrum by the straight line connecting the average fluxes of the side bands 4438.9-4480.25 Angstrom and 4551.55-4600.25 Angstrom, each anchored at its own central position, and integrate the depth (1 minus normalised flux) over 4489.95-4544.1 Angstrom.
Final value -3.3 Angstrom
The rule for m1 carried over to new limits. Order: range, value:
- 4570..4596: 1.8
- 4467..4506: 1.73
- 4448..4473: 1.65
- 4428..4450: 1.62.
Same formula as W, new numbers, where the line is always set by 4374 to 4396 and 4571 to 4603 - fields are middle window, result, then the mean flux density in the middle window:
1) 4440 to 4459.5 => 1.5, 1.6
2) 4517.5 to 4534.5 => 0.5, 1.74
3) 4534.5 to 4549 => 0.6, 1.74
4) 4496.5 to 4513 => -0.4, 1.82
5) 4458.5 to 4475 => 0.3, 1.73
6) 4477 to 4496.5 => 1.4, 1.64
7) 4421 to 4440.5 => 1.4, 1.6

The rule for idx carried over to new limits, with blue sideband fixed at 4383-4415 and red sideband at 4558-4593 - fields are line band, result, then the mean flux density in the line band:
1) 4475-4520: -4.21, 1.74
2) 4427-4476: -1.72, 1.65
